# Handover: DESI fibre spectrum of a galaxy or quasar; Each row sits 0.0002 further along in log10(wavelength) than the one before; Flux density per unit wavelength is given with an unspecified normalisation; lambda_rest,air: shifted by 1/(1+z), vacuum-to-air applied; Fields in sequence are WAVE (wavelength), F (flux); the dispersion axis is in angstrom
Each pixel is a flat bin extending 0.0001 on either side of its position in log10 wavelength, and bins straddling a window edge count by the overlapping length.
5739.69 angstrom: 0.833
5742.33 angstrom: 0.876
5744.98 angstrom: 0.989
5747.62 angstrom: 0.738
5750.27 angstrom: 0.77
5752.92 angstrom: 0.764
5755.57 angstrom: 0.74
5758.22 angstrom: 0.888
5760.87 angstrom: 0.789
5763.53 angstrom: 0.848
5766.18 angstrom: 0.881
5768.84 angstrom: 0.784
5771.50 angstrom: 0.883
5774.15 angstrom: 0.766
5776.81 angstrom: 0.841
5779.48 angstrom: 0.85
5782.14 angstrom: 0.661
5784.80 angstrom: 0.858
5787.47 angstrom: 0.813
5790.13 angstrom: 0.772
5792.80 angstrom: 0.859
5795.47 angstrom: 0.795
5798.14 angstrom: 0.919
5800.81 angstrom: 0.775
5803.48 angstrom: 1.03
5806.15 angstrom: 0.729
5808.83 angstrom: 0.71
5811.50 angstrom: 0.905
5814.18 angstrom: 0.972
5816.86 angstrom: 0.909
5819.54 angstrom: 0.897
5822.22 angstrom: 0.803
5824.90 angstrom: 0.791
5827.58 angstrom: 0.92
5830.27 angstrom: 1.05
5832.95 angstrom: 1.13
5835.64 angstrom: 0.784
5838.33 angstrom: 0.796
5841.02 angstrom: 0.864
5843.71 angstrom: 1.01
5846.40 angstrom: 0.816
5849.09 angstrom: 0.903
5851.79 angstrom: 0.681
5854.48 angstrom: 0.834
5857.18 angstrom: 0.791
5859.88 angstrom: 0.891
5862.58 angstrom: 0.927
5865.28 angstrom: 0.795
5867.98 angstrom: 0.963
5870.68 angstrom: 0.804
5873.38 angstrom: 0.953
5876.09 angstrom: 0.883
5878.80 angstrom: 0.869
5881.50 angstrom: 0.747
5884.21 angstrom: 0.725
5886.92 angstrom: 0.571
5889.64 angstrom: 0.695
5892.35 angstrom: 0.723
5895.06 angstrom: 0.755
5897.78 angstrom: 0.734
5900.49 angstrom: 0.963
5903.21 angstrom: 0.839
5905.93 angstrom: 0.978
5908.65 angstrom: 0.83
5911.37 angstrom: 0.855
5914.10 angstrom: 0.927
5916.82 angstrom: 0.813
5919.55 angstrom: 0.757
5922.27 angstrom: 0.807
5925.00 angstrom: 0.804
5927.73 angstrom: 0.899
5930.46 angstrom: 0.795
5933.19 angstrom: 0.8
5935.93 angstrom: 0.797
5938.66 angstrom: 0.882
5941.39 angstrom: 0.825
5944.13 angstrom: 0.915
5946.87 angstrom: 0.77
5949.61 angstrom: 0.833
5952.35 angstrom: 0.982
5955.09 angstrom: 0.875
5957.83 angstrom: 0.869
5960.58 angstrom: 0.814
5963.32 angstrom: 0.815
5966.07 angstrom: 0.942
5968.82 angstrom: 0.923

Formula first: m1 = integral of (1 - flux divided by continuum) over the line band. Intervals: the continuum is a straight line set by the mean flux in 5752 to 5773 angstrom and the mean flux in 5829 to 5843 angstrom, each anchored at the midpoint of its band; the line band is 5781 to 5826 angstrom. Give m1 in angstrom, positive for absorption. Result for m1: 2.32 angstrom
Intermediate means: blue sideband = 0.823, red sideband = 0.928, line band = 0.836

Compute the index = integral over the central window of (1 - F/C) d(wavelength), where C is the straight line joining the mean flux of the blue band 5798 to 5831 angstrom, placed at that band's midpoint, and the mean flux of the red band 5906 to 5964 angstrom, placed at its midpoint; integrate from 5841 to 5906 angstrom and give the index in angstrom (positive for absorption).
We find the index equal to 2.6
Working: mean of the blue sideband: 0.873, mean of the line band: 0.825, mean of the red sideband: 0.845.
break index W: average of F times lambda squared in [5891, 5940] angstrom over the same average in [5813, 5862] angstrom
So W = 1.0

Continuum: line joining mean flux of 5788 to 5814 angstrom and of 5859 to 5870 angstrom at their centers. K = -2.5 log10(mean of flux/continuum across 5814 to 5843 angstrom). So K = -0.050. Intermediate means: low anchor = 0.838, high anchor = 0.889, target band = 0.901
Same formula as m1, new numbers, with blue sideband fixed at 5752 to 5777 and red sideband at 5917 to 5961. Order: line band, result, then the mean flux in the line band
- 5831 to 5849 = -1.70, 0.906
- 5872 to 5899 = 2.17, 0.766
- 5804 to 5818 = -0.53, 0.855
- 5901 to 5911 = -0.62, 0.886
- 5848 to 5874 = -0.67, 0.851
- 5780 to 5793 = 0.48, 0.791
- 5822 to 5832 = -1.02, 0.911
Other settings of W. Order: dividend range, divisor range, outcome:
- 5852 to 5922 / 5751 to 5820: 1.02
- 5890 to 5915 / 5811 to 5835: 0.93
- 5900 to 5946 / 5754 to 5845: 1.04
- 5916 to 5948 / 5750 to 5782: 1.07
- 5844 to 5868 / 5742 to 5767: 1.06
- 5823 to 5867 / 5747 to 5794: 1.11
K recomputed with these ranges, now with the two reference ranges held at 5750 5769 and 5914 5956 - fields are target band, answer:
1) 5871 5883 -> -0.034 mag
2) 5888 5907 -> 0.036 mag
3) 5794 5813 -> -0.027 mag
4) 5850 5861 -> 0.035 mag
